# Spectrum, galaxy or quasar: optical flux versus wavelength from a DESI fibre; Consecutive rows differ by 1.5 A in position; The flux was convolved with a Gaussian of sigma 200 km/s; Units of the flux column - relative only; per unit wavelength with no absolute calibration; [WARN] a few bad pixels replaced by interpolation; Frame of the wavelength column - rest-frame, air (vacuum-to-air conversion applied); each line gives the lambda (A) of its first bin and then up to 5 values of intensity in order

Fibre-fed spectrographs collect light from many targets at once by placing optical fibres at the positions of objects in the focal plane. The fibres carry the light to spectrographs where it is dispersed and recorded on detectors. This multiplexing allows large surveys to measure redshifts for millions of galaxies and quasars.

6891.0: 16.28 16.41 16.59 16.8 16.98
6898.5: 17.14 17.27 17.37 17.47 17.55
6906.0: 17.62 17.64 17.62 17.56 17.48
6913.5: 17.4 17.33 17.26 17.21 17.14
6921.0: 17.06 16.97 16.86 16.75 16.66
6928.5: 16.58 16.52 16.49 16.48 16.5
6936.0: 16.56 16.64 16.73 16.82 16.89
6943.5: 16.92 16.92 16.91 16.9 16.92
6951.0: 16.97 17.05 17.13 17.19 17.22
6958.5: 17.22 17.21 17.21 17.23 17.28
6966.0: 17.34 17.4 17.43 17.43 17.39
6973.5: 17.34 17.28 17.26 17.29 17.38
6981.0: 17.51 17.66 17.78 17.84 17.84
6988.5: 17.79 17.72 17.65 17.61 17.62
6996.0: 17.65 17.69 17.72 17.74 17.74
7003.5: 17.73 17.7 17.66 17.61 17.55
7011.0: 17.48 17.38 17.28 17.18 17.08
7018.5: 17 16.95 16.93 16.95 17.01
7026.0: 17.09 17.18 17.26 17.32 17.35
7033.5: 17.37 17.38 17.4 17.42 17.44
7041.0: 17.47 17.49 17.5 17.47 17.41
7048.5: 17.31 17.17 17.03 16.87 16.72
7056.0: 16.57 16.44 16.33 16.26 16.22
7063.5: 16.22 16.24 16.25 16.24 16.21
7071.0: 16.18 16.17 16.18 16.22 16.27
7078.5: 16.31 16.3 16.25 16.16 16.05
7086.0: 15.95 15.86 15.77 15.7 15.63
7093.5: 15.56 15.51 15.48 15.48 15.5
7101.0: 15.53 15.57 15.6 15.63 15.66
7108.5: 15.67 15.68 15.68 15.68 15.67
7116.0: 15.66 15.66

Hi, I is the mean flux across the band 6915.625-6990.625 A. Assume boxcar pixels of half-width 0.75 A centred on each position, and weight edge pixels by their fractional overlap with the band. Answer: 17.1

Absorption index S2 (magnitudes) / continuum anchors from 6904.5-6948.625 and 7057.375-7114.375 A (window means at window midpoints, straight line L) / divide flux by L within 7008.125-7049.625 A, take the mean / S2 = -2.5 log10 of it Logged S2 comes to -0.06 mag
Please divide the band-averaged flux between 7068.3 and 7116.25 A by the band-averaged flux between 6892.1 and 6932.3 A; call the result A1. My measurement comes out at 0.9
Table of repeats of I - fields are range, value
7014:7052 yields 17.2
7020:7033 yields 17.1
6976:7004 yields 17.6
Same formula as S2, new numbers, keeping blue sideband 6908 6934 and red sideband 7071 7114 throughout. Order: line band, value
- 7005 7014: -0.07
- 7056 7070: -0.02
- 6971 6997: -0.06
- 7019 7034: -0.06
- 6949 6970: -0.03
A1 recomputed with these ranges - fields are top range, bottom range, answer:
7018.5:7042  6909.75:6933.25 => 1.01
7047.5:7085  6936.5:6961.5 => 0.97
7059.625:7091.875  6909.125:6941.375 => 0.95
